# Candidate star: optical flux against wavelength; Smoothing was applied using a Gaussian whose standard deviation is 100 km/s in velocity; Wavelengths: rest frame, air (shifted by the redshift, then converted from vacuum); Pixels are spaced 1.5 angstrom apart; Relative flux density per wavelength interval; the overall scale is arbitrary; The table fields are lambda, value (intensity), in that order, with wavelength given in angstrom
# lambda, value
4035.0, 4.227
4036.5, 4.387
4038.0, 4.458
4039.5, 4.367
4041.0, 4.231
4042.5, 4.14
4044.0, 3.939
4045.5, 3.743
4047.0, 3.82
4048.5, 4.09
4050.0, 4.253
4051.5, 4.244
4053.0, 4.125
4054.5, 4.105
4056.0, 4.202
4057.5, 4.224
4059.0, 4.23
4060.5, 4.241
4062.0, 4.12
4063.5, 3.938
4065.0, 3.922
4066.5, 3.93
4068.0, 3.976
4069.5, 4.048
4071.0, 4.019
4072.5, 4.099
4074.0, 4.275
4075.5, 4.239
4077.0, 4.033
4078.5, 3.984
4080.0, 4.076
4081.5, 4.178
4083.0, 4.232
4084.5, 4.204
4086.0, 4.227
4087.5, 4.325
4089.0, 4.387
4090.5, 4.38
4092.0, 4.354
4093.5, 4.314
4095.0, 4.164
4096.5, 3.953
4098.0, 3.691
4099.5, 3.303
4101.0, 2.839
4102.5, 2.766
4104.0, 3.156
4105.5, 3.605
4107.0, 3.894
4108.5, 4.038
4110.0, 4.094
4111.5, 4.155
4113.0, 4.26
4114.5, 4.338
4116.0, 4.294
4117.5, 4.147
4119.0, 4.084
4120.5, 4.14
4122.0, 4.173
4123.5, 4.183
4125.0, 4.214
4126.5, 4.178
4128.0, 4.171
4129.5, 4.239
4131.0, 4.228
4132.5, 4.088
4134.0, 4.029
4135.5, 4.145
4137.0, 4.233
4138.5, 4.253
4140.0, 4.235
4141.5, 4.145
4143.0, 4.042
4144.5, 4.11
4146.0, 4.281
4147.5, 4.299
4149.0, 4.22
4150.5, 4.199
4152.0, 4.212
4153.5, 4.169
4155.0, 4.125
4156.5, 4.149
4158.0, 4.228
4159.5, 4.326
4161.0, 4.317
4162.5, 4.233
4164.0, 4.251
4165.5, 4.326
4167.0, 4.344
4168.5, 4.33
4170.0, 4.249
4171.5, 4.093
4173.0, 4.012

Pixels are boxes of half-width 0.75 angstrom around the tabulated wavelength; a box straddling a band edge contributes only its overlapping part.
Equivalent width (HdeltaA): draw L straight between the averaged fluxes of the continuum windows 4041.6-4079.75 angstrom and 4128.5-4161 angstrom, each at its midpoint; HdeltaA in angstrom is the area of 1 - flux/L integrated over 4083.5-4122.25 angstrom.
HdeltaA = 1.5 angstrom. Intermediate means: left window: 4.08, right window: 4.19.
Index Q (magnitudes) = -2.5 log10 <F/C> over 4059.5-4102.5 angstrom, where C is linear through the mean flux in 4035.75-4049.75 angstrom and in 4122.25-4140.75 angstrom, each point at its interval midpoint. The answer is 0.033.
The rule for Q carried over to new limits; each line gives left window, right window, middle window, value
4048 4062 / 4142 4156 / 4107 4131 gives 0.003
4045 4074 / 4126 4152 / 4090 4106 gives 0.126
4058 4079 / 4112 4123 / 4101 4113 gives 0.145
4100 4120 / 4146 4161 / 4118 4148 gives -0.037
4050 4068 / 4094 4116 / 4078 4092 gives -0.085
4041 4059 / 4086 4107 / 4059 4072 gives -0.011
